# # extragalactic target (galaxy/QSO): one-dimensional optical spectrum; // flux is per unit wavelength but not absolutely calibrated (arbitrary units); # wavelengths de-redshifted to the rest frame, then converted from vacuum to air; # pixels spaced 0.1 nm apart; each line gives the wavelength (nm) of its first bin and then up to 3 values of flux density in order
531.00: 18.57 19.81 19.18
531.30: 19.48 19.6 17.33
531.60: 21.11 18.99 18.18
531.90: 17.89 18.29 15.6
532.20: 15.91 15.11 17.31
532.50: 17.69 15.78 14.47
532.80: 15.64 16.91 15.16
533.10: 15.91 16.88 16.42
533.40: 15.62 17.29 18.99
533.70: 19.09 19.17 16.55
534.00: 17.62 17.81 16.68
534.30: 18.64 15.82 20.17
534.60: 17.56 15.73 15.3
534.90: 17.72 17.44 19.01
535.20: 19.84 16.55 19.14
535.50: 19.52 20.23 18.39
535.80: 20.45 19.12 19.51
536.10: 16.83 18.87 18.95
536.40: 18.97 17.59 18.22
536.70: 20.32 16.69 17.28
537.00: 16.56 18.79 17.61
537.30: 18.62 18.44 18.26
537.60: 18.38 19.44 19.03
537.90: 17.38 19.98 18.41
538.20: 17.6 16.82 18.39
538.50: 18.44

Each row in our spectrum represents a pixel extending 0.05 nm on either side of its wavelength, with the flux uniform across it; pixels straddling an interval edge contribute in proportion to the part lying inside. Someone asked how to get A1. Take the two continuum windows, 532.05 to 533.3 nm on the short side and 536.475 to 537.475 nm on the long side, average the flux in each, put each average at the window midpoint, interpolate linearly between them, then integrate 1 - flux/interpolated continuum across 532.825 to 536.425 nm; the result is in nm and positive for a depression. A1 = -0.19 nm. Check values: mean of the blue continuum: 16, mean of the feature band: 17.9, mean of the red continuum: 18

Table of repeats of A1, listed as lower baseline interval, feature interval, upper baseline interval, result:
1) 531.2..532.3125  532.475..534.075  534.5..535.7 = 0.11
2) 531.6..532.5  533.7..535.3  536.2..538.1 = 0.02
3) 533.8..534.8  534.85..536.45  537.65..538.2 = -0.08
